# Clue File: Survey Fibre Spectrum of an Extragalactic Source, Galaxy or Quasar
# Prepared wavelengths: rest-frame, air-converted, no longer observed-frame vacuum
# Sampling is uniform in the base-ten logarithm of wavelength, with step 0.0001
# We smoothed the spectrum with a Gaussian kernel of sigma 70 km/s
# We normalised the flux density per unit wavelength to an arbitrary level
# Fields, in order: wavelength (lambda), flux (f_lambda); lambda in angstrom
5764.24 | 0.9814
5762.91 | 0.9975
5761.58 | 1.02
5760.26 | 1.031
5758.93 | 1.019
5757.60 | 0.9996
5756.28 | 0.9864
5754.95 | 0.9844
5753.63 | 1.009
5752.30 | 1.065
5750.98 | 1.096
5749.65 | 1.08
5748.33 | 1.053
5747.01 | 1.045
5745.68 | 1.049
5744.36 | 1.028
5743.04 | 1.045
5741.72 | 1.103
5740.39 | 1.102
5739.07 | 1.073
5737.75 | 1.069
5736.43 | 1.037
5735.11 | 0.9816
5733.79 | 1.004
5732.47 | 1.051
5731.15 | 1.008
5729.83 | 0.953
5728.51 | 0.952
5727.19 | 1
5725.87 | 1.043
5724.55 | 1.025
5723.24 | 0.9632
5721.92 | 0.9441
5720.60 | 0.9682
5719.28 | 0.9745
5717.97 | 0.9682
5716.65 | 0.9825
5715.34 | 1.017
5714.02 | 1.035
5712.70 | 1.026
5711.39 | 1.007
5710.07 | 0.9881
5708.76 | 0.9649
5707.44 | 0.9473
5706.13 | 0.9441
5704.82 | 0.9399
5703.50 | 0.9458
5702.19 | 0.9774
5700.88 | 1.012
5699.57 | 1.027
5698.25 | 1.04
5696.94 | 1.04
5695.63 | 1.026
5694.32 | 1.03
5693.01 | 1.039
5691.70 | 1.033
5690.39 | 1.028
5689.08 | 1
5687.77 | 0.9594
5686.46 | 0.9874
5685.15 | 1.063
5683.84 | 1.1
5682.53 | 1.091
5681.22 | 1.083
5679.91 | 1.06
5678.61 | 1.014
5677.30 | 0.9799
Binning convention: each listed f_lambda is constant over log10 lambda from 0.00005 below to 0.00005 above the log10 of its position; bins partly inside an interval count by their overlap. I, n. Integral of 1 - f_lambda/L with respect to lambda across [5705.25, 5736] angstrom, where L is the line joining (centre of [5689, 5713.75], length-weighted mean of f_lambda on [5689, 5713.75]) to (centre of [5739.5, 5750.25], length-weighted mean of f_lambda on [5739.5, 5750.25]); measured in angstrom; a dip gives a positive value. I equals 1.2 angstrom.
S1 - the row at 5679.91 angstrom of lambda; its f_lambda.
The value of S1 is 1.06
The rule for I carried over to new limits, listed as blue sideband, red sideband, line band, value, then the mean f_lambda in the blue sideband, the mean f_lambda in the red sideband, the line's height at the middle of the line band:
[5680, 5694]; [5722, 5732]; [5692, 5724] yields 0.7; 1.04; 0.99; 1.01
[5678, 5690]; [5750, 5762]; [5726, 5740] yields 0.2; 1.04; 1.02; 1.03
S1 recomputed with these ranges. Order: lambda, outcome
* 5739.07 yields 1.073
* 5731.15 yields 1.008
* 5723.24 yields 0.9632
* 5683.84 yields 1.1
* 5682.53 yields 1.091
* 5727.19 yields 1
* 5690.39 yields 1.028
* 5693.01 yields 1.039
